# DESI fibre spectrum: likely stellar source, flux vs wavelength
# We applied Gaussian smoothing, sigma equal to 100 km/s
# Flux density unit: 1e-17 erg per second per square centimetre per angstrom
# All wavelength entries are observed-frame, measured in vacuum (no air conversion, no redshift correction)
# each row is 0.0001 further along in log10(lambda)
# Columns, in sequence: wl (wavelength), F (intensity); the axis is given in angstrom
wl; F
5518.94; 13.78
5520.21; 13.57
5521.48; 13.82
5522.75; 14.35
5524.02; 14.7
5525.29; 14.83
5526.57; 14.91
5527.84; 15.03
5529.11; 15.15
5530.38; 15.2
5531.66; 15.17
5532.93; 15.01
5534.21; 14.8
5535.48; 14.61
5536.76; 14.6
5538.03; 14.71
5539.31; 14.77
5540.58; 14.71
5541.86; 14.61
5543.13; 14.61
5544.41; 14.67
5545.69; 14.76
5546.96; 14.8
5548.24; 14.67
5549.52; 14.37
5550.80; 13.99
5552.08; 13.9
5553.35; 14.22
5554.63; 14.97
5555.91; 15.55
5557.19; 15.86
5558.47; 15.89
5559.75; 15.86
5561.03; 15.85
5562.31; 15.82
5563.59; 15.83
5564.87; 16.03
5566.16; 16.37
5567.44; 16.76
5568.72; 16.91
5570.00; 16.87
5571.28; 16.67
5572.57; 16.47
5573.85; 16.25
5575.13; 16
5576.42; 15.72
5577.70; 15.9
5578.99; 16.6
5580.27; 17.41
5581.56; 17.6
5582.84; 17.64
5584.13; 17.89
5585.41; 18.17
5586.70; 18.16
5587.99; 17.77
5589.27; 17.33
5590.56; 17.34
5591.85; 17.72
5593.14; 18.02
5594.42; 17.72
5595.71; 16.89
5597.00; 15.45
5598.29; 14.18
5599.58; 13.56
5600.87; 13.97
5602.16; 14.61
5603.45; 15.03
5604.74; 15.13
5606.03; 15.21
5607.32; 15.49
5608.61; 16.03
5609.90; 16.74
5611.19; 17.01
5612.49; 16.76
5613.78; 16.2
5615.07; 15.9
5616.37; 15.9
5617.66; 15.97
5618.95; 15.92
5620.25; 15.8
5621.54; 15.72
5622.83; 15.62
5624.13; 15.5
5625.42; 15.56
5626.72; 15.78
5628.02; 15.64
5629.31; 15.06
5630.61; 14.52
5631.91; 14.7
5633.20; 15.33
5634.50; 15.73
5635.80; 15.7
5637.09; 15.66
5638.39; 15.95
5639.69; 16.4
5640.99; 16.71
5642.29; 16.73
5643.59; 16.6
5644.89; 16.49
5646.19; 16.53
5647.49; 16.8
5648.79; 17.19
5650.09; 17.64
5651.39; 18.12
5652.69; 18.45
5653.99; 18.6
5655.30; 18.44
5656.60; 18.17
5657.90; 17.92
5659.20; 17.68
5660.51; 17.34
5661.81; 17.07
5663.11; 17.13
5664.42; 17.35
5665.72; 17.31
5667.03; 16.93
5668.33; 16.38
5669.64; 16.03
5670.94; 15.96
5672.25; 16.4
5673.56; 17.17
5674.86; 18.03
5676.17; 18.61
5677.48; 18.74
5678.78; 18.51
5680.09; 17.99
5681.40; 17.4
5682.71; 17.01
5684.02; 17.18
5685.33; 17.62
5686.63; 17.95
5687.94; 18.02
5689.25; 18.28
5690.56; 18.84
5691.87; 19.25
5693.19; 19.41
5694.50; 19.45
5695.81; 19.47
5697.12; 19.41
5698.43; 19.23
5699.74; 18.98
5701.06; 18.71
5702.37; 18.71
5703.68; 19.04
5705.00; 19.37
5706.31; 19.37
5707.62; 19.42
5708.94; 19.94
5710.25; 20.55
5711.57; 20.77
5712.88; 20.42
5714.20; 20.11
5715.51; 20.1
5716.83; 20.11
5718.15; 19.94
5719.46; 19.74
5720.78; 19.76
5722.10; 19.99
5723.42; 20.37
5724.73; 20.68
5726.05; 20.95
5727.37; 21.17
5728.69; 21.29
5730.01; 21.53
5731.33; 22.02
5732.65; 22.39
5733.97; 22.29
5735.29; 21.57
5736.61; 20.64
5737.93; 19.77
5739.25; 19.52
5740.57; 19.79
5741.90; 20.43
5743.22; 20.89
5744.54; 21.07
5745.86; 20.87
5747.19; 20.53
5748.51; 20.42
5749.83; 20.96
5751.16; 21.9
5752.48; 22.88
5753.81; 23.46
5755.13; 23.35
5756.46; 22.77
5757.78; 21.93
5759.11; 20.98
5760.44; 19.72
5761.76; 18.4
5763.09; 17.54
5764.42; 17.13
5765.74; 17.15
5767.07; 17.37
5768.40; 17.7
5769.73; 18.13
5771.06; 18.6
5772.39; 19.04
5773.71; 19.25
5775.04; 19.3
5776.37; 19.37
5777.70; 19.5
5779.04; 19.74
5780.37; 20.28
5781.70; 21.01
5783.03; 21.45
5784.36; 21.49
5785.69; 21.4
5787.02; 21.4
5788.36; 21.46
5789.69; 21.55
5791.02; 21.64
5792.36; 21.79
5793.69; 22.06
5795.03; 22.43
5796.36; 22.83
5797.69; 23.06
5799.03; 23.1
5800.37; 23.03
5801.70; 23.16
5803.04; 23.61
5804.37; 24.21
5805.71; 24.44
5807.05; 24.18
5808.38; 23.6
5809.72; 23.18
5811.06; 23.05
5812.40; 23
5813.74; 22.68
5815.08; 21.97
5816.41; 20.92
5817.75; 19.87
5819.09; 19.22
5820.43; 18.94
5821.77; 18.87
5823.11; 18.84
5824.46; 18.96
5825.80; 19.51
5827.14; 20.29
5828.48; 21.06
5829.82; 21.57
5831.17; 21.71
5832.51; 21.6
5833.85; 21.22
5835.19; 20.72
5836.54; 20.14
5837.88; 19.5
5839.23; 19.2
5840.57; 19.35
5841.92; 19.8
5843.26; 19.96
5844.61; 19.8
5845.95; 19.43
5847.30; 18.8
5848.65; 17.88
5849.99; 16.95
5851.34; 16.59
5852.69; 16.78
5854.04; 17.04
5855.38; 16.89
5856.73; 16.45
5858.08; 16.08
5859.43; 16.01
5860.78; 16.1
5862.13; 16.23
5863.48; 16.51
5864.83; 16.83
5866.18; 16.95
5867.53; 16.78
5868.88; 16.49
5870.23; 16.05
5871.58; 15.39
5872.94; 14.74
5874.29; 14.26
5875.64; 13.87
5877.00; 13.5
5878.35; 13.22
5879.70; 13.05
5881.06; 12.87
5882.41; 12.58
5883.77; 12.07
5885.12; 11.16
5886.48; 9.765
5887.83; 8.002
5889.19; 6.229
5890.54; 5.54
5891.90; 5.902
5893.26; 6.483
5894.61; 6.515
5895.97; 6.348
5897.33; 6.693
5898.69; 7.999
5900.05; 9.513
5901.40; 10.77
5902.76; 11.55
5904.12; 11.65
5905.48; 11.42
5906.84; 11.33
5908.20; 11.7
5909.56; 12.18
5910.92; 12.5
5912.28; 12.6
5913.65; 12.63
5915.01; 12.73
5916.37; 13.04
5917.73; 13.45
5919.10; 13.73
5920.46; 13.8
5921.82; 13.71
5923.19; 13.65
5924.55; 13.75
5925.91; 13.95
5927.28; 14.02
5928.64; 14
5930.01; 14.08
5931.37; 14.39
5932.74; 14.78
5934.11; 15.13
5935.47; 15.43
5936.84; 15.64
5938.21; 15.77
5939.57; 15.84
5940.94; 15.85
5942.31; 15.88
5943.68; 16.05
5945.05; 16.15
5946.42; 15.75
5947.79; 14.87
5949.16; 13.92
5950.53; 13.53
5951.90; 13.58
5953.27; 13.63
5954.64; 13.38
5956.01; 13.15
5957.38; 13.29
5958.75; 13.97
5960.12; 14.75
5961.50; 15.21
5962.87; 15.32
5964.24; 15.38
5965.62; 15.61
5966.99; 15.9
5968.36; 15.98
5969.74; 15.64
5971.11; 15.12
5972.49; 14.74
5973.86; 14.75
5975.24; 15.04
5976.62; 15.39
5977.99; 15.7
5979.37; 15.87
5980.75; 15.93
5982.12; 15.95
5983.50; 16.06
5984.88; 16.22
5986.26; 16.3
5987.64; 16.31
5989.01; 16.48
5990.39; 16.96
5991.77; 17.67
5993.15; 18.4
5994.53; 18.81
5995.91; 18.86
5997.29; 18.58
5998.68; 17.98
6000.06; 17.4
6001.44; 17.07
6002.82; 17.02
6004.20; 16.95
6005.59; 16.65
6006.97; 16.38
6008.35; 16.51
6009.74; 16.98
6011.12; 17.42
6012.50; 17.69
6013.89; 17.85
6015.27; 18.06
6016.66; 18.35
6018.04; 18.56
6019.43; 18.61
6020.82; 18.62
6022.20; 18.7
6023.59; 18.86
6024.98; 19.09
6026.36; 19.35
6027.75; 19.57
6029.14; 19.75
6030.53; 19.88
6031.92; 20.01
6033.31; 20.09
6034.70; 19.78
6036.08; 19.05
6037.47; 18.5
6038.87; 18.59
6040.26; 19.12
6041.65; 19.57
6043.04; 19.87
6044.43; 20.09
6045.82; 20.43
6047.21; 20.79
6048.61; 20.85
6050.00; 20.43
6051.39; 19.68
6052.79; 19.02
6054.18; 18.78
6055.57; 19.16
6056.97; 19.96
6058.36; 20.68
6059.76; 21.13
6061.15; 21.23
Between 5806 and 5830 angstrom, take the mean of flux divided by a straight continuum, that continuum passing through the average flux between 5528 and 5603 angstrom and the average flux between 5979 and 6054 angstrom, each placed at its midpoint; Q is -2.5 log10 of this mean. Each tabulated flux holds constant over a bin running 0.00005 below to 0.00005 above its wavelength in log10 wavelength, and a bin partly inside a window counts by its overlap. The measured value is -0.22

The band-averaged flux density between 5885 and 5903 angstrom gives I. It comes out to 7.85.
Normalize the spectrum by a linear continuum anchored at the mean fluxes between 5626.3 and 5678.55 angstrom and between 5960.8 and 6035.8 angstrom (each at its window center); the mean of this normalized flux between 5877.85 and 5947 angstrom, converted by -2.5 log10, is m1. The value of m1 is 0.37 mag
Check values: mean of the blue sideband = 16.8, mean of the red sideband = 17.3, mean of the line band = 12.2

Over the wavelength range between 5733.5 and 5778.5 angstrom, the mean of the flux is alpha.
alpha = 20.1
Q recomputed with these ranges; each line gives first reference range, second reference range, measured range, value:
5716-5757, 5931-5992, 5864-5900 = 0.45 mag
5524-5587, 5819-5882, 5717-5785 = -0.20 mag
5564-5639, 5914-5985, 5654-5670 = -0.10 mag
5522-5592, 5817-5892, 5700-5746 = -0.25 mag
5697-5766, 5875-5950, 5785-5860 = -0.25 mag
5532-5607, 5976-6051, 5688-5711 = -0.17 mag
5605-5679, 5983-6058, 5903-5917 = 0.42 mag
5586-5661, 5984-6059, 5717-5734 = -0.23 mag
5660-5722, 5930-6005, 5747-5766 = -0.16 mag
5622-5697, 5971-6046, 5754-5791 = -0.15 mag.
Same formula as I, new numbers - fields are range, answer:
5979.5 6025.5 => 17.5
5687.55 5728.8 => 19.7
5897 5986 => 14.1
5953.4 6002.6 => 16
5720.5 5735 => 21.2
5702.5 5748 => 20.5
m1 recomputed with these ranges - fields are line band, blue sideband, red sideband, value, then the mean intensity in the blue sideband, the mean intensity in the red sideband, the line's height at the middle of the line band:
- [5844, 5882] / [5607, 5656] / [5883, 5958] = -0.22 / 16.3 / 12.4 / 13.2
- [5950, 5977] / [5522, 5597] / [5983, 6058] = 0.23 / 15.8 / 18.5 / 18.2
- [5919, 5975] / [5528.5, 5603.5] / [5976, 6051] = 0.21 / 15.8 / 18.2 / 17.8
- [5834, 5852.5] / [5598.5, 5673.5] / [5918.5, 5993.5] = -0.22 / 16.3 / 15.1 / 15.5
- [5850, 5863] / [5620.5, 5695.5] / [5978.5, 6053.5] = 0.08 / 17.1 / 18.3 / 17.7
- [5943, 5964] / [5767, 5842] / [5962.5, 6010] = 0.19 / 21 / 16.5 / 17.3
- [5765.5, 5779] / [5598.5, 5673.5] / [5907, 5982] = -0.20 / 16.3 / 14.5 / 15.5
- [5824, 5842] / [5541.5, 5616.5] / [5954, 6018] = -0.25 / 16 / 16.3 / 16.2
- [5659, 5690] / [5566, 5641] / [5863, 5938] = -0.14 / 16.2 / 12.4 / 15.3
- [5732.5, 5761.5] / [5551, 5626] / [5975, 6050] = -0.25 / 16.1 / 18.1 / 16.9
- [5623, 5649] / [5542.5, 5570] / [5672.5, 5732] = 0.11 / 15.4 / 19.3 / 17.5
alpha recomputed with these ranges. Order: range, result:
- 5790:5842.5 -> 21.5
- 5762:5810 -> 21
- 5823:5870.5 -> 18.5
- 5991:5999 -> 18.4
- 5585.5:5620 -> 16.2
